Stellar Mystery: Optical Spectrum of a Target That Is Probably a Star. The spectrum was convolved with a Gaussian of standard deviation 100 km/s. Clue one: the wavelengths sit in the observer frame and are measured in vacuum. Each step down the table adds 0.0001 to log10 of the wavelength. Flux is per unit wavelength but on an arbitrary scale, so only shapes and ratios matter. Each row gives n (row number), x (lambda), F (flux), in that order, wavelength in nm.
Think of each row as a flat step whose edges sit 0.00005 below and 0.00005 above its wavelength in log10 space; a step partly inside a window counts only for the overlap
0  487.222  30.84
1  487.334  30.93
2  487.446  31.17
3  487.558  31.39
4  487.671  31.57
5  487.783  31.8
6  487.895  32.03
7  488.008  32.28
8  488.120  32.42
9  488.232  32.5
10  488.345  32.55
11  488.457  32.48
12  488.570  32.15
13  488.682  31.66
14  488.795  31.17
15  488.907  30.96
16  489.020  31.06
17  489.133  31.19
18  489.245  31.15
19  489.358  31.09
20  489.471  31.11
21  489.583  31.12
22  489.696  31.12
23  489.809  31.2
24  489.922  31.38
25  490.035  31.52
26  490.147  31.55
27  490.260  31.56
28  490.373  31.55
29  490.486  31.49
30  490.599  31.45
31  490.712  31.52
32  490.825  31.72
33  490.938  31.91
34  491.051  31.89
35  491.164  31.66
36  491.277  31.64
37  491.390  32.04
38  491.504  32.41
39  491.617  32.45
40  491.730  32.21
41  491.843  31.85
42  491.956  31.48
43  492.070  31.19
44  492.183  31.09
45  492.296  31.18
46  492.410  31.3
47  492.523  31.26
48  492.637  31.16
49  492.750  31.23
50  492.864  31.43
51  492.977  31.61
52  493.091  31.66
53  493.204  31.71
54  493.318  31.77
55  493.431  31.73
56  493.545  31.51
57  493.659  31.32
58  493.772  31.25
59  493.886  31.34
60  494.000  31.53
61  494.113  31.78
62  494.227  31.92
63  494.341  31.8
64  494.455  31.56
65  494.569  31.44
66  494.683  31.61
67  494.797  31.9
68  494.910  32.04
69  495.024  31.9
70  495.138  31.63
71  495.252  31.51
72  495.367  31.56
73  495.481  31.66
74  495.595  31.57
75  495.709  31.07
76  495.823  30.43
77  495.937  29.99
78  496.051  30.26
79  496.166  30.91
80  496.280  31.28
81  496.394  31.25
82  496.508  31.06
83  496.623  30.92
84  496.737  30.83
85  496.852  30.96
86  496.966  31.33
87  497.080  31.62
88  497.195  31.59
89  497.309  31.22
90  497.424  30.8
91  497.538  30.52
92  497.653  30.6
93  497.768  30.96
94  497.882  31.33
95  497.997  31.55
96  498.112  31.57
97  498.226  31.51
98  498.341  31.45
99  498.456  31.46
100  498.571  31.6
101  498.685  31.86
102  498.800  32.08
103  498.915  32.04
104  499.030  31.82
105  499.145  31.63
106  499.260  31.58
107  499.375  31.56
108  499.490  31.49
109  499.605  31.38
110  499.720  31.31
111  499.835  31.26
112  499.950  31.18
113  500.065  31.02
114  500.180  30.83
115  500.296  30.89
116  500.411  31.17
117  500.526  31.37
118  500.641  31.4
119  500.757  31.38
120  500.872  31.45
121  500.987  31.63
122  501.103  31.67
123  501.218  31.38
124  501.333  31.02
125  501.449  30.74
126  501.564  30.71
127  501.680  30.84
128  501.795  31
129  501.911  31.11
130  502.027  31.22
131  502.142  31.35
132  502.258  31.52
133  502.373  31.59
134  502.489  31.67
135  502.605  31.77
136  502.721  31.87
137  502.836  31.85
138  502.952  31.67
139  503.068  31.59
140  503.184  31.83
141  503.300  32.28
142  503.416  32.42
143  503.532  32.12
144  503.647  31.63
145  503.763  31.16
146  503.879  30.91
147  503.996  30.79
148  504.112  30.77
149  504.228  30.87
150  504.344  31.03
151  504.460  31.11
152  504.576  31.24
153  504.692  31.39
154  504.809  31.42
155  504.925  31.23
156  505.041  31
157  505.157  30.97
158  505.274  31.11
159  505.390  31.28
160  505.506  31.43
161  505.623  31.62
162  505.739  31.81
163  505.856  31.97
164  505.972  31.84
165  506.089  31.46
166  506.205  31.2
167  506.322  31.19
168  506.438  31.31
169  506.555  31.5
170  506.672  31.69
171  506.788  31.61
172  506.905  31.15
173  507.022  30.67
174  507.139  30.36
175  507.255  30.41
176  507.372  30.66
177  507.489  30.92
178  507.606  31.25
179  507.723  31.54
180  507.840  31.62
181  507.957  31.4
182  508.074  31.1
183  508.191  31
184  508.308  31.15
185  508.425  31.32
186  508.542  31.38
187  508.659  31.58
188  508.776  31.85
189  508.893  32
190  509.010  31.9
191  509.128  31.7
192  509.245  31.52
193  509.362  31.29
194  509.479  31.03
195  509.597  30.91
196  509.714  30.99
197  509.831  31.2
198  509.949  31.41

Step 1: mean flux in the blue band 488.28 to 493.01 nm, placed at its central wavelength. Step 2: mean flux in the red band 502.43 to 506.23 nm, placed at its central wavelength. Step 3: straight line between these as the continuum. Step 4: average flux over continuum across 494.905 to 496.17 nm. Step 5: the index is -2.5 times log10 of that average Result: 0.01 mag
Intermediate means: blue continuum 31.5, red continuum 31.5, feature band 31.2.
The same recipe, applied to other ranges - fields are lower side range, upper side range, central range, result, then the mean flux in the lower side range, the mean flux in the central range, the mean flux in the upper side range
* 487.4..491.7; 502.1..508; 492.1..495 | 0.00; 31.7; 31.5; 31.4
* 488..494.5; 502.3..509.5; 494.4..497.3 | 0.01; 31.6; 31.3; 31.4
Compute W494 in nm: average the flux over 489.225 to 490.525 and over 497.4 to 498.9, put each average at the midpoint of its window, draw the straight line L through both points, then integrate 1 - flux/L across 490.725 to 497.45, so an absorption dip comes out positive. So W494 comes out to -0.03 nm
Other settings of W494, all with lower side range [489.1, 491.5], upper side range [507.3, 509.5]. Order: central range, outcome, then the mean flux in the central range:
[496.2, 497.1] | 0.01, 31.2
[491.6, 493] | 0.00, 31.5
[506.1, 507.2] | 0.01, 31.2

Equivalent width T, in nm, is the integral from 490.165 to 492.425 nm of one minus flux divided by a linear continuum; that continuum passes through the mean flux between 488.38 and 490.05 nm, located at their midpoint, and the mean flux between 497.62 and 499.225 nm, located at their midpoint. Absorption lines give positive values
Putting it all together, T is -0.02 nm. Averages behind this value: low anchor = 31.4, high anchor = 31.5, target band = 31.7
